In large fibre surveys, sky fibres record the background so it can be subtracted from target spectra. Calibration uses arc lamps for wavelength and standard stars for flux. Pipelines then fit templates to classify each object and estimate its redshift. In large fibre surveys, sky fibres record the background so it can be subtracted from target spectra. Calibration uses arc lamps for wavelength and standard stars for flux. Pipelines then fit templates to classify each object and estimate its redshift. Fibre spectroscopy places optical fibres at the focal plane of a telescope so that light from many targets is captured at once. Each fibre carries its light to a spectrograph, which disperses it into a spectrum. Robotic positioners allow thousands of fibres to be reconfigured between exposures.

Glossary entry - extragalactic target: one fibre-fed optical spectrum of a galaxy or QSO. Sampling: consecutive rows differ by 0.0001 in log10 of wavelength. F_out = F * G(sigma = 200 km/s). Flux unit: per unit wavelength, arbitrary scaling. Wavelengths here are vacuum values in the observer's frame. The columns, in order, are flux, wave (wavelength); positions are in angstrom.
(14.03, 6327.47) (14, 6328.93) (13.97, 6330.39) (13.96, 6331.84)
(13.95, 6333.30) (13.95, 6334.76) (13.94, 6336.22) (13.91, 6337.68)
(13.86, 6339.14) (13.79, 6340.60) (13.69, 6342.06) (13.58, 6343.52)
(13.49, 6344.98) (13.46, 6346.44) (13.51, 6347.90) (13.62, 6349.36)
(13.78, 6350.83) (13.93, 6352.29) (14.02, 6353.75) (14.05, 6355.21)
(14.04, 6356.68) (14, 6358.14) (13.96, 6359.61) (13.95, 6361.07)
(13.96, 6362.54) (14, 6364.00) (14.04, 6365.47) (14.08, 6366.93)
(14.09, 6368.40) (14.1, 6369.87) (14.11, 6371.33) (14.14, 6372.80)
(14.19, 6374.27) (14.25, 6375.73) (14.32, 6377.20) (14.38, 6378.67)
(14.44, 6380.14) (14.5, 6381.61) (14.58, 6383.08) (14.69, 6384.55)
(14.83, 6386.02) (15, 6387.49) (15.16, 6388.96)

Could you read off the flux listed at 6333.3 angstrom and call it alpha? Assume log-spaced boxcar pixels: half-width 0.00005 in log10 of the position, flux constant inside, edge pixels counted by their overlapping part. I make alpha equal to 13.95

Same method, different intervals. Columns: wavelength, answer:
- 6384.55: 14.69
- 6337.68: 13.91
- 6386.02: 14.83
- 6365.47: 14.04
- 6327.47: 14.03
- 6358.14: 14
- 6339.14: 13.86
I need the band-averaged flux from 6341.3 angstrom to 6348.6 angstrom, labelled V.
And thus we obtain 13.6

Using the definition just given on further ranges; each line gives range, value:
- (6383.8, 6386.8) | 14.8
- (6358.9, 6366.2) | 14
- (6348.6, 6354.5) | 13.8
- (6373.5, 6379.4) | 14.3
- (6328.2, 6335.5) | 14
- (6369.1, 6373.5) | 14.1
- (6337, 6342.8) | 13.8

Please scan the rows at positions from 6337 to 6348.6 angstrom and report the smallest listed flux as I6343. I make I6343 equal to 13.46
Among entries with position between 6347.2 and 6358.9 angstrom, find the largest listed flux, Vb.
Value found 14.05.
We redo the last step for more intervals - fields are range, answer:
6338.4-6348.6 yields 13.86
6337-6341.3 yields 13.91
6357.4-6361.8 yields 14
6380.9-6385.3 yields 14.69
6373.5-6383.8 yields 14.58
